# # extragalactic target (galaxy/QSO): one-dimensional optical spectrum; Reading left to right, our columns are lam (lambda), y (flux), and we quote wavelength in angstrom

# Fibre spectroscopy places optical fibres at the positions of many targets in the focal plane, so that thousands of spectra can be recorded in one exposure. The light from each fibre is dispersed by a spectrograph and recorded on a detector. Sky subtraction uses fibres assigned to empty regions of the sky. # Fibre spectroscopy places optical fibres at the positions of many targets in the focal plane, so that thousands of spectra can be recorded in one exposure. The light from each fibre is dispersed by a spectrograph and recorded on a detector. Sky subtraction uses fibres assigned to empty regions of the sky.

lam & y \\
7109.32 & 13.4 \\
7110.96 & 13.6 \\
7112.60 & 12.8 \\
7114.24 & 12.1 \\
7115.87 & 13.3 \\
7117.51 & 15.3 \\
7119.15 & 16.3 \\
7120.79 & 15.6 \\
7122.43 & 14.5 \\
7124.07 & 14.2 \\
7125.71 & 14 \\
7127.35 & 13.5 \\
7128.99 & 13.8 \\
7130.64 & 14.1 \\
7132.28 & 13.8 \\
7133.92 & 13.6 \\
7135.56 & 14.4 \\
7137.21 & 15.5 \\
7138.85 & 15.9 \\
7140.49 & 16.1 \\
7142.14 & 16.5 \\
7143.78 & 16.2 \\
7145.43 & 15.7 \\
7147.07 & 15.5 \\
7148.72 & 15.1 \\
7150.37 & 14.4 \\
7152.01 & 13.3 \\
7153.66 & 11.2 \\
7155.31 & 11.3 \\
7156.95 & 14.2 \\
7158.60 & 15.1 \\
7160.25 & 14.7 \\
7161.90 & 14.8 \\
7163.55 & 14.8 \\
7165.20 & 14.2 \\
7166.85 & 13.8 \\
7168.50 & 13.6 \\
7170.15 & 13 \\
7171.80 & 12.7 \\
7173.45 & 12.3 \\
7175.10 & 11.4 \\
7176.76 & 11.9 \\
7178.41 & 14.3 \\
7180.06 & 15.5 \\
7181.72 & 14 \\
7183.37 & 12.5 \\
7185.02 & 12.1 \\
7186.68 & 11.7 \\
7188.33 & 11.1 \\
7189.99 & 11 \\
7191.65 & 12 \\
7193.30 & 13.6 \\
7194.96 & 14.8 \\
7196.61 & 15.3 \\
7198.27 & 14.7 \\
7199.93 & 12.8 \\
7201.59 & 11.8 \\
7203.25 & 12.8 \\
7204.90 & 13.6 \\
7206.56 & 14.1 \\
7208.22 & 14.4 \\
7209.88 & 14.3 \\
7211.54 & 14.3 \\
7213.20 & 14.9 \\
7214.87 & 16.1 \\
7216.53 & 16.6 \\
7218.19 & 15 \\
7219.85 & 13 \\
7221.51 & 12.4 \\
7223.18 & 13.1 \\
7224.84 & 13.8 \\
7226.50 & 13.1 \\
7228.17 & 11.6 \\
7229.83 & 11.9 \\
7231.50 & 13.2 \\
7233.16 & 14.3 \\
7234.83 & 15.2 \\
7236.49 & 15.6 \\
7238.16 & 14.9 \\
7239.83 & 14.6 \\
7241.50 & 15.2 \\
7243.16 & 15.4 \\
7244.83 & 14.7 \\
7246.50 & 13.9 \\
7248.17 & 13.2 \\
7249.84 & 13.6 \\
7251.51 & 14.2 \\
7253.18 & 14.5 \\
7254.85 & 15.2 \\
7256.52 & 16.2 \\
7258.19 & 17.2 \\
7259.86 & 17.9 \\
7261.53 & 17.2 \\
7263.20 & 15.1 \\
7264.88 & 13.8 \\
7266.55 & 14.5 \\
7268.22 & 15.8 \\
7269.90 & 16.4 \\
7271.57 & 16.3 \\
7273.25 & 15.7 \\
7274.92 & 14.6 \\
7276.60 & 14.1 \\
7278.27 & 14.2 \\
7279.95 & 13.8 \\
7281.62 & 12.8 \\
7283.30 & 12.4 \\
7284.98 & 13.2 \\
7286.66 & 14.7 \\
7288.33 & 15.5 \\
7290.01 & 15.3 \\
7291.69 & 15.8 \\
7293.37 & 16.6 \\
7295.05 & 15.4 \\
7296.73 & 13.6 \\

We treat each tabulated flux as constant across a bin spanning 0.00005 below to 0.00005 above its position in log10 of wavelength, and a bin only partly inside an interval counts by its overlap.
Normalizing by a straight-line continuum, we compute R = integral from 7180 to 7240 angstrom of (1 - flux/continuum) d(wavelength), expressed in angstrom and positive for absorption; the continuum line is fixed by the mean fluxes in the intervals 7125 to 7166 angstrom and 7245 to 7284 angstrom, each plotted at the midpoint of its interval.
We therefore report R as 4.4 angstrom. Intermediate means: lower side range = 14.5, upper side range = 14.9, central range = 13.6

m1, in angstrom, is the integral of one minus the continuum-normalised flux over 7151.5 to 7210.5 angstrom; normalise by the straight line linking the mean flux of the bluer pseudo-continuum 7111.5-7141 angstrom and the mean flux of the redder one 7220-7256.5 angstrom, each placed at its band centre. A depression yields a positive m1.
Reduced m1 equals 3.71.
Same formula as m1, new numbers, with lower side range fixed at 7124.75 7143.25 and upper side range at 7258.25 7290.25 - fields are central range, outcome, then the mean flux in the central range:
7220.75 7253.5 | 2.1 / 13.9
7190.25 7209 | 1.6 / 13.5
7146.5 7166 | 0.9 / 14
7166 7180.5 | 1.6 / 13.1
